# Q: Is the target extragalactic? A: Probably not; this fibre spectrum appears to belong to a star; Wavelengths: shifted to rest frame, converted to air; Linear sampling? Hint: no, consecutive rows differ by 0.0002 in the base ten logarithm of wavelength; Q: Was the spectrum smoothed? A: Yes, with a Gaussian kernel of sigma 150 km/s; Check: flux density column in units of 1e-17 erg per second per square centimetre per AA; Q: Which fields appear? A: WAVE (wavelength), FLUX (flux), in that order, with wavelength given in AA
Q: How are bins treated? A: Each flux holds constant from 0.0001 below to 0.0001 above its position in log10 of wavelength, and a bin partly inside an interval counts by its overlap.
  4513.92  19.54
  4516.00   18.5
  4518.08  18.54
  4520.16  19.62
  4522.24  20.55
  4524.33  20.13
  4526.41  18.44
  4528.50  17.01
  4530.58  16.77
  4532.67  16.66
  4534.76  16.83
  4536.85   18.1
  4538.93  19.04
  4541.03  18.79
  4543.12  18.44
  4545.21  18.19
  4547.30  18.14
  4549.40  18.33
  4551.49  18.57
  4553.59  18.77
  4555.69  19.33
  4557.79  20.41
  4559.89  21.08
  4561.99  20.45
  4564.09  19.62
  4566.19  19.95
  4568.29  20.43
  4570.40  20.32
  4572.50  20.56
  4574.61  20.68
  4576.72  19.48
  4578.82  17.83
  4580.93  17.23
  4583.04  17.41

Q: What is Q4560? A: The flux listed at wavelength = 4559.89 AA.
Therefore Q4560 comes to 21.08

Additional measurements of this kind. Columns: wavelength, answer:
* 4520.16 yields 19.62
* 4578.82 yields 17.83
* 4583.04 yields 17.41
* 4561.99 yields 20.45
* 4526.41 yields 18.44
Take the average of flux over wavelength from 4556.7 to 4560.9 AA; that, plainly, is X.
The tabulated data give 20.7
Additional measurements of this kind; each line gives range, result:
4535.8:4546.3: 18.5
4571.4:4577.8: 20.2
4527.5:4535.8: 16.8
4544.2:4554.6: 18.4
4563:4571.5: 20.1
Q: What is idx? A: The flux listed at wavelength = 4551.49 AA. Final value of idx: 18.57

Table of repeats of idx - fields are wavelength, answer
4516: 18.5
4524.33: 20.13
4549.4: 18.33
